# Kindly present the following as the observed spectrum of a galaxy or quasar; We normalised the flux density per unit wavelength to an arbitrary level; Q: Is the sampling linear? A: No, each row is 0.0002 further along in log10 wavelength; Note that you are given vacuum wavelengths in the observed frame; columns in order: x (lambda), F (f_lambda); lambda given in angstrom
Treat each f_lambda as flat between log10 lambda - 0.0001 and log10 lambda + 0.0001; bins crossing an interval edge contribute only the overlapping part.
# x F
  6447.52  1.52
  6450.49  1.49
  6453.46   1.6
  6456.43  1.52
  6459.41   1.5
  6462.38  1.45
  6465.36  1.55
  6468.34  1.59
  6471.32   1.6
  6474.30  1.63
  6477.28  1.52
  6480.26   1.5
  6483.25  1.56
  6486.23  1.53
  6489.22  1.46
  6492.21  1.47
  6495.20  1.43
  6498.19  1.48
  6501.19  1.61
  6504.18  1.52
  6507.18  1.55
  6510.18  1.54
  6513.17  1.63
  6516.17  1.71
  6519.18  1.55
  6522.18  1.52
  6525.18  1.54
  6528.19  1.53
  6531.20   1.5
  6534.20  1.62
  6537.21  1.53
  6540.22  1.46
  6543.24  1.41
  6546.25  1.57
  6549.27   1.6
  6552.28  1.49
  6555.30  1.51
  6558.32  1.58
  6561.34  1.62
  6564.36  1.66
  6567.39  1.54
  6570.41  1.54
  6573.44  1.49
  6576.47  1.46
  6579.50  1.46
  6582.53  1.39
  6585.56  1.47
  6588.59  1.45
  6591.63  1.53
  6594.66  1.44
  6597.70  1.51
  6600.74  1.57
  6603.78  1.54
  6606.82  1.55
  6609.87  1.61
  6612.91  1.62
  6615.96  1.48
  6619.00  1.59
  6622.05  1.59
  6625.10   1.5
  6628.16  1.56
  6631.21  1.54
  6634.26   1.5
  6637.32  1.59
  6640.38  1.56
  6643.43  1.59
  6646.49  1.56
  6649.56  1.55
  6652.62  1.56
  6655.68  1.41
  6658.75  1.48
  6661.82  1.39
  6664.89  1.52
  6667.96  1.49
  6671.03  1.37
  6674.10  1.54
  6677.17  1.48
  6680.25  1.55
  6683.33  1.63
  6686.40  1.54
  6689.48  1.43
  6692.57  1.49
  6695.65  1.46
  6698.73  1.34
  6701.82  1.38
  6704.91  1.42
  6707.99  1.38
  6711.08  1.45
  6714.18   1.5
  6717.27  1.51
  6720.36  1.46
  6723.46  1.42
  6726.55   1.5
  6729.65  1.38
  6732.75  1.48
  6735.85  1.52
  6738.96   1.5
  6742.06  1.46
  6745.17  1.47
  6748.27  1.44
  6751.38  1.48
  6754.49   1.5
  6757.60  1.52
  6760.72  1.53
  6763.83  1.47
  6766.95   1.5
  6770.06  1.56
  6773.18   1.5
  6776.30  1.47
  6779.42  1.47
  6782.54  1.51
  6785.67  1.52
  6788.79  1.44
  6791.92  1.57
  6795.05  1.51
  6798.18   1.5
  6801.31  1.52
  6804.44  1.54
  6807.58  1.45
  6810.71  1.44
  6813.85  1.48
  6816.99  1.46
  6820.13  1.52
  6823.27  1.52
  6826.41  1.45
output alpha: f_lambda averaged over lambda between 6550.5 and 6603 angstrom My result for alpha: 1.51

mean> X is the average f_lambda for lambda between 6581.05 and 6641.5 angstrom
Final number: 1.53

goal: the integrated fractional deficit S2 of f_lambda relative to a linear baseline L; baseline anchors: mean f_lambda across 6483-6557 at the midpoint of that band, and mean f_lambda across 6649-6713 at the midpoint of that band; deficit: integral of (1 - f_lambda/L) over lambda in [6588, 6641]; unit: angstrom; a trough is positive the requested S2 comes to -1.7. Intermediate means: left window 1.53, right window 1.47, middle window 1.54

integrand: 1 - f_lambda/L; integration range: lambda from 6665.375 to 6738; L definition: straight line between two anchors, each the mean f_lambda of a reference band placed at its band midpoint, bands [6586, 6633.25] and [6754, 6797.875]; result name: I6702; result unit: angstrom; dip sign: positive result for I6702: 2.5 angstrom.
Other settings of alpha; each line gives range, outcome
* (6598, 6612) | 1.56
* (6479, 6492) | 1.51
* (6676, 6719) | 1.47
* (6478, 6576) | 1.54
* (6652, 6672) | 1.46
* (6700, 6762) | 1.46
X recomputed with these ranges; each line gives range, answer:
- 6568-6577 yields 1.5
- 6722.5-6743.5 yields 1.47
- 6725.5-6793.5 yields 1.49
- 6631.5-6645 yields 1.56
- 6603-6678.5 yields 1.53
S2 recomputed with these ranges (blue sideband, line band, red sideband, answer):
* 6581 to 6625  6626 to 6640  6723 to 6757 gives -0.3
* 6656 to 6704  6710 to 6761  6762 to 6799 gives 0.4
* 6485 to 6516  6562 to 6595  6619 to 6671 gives 0.6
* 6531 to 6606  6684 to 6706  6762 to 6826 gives 0.9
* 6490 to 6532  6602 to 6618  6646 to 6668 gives -0.6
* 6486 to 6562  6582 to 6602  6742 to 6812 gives 0.5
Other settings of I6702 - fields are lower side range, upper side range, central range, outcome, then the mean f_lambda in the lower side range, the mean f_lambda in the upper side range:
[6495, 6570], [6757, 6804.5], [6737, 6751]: 0.4 angstrom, 1.55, 1.51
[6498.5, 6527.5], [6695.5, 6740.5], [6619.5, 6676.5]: -1.1 angstrom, 1.57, 1.45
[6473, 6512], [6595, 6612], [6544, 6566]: -0.4 angstrom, 1.52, 1.55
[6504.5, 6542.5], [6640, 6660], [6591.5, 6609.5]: 0.1 angstrom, 1.55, 1.53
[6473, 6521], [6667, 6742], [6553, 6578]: -0.5 angstrom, 1.54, 1.47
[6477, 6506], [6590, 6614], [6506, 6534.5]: -0.9 angstrom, 1.51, 1.54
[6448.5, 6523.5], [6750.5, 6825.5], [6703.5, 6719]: 0.6 angstrom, 1.54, 1.5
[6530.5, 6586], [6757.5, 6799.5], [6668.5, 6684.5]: 0.0 angstrom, 1.52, 1.5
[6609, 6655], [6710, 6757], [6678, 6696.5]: -0.1 angstrom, 1.56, 1.47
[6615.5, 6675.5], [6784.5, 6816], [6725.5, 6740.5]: 0.3 angstrom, 1.52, 1.5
